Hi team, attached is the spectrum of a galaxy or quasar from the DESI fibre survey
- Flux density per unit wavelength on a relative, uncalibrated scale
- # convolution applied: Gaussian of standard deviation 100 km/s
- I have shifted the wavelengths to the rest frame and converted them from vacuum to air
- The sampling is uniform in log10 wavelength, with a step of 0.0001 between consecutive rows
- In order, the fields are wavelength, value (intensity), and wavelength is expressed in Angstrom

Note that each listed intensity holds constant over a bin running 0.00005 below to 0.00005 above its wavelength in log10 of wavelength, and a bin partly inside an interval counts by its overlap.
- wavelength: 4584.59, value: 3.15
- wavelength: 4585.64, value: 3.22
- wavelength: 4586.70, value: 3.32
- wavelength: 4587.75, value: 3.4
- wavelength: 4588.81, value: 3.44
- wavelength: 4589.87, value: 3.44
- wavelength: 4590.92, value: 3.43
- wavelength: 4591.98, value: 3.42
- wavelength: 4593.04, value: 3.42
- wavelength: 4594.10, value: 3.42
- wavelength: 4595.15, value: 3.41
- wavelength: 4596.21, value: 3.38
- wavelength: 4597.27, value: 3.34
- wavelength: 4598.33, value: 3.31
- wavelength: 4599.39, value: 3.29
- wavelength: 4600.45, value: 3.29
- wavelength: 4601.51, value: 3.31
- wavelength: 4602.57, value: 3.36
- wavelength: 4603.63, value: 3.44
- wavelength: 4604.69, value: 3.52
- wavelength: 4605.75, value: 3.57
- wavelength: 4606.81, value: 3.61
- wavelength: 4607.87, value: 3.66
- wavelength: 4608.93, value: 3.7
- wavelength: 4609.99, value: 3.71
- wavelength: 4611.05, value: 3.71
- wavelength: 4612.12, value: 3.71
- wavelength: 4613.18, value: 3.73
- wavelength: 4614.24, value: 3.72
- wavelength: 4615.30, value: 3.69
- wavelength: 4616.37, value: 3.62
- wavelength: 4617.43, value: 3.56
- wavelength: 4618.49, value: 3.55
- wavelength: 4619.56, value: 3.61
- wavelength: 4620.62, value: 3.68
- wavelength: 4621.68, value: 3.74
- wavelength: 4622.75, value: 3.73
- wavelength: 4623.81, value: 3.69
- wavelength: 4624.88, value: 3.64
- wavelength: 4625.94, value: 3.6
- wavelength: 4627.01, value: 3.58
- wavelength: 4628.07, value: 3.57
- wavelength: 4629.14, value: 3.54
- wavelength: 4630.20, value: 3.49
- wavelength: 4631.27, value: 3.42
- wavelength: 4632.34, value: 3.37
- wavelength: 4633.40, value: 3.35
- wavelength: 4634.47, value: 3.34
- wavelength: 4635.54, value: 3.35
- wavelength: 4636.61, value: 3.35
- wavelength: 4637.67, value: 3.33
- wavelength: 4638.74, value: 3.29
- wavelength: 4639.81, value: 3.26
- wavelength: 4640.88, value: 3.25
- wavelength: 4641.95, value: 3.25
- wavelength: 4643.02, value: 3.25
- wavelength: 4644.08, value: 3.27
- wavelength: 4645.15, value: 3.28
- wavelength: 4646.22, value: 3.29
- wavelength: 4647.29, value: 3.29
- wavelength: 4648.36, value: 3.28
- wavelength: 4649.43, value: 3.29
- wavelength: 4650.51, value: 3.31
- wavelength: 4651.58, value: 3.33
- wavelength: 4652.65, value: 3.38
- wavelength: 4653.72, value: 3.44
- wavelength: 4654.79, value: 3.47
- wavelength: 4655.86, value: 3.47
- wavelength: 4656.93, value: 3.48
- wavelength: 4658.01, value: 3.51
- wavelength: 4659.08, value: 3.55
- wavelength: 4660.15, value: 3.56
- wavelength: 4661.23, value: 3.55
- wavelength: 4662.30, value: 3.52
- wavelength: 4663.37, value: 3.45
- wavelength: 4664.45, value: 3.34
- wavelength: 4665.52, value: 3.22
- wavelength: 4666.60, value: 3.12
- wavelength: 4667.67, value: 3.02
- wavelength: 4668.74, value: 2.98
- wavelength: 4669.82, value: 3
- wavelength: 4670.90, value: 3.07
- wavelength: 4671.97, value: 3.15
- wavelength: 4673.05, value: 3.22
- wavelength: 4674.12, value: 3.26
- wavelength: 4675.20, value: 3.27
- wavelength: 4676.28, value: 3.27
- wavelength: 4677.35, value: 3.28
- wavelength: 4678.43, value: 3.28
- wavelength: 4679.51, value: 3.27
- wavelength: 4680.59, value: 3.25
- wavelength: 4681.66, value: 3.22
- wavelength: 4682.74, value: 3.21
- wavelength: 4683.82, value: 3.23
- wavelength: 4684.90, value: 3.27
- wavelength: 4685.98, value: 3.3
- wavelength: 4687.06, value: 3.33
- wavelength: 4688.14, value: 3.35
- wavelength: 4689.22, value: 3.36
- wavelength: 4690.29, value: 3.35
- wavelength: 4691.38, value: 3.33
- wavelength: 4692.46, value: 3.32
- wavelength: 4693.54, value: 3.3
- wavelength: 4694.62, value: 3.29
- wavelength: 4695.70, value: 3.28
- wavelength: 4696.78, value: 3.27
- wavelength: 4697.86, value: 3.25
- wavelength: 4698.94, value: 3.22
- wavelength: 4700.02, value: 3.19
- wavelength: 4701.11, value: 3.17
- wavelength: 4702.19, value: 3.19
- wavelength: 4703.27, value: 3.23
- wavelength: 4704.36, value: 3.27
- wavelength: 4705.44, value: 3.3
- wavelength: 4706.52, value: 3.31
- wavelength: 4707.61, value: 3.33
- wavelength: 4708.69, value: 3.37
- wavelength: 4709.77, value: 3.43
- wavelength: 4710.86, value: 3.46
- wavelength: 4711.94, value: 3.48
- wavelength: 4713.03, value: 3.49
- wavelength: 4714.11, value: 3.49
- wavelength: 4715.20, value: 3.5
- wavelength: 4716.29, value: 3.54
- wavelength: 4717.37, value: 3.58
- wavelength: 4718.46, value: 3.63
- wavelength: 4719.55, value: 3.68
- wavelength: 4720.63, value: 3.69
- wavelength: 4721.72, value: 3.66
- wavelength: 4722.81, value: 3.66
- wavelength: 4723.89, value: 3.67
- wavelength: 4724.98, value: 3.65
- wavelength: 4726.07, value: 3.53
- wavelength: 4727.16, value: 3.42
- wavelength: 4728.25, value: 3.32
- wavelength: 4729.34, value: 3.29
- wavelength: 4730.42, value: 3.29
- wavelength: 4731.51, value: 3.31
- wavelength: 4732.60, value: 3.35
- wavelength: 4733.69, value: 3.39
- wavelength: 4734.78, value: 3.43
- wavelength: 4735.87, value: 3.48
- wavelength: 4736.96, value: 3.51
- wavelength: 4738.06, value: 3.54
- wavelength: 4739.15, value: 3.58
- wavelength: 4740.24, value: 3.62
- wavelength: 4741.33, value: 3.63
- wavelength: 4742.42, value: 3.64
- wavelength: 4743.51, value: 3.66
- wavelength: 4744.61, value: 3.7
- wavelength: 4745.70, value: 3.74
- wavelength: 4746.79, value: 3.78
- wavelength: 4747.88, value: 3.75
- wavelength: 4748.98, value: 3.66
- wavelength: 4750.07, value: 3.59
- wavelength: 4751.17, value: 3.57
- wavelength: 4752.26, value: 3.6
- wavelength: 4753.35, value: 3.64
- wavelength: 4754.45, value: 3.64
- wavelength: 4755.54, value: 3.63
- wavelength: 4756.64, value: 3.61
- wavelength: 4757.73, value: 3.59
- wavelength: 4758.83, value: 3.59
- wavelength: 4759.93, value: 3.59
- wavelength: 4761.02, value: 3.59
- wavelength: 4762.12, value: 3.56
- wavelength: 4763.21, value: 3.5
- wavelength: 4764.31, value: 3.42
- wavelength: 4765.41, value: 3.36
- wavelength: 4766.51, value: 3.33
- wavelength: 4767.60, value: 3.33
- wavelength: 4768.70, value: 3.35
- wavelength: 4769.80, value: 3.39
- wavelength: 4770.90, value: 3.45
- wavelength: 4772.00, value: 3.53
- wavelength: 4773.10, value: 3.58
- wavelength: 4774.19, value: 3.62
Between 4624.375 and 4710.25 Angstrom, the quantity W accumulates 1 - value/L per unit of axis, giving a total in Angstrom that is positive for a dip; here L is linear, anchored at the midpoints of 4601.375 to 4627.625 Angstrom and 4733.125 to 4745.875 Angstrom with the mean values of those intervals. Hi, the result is 6.7 Angstrom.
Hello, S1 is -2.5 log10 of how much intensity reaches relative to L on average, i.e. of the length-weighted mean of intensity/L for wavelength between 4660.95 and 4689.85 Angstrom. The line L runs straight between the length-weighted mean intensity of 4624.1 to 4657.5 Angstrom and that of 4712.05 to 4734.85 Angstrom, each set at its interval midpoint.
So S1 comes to 0.06 mag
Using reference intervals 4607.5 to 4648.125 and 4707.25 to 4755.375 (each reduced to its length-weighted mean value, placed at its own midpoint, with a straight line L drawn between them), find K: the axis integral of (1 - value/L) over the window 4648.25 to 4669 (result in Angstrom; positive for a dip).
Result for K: 0.9 Angstrom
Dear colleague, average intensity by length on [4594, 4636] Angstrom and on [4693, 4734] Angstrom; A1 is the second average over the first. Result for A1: 0.96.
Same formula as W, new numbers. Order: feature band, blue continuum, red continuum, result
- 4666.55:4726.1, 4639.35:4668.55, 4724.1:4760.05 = 1.9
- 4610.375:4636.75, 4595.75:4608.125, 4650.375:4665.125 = -1.1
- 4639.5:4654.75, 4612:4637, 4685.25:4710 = 0.8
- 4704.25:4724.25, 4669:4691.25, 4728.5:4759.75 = -0.5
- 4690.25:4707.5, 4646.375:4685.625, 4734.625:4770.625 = 0.7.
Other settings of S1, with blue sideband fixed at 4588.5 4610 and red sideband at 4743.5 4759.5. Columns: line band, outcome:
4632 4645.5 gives 0.06 mag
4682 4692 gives 0.08 mag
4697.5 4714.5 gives 0.08 mag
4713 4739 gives 0.03 mag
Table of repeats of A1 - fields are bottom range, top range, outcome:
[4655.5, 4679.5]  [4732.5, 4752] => 1.09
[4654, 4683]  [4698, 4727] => 1.05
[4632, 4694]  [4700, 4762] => 1.06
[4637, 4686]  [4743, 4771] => 1.08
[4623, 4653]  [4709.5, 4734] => 1.04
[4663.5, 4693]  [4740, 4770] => 1.11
